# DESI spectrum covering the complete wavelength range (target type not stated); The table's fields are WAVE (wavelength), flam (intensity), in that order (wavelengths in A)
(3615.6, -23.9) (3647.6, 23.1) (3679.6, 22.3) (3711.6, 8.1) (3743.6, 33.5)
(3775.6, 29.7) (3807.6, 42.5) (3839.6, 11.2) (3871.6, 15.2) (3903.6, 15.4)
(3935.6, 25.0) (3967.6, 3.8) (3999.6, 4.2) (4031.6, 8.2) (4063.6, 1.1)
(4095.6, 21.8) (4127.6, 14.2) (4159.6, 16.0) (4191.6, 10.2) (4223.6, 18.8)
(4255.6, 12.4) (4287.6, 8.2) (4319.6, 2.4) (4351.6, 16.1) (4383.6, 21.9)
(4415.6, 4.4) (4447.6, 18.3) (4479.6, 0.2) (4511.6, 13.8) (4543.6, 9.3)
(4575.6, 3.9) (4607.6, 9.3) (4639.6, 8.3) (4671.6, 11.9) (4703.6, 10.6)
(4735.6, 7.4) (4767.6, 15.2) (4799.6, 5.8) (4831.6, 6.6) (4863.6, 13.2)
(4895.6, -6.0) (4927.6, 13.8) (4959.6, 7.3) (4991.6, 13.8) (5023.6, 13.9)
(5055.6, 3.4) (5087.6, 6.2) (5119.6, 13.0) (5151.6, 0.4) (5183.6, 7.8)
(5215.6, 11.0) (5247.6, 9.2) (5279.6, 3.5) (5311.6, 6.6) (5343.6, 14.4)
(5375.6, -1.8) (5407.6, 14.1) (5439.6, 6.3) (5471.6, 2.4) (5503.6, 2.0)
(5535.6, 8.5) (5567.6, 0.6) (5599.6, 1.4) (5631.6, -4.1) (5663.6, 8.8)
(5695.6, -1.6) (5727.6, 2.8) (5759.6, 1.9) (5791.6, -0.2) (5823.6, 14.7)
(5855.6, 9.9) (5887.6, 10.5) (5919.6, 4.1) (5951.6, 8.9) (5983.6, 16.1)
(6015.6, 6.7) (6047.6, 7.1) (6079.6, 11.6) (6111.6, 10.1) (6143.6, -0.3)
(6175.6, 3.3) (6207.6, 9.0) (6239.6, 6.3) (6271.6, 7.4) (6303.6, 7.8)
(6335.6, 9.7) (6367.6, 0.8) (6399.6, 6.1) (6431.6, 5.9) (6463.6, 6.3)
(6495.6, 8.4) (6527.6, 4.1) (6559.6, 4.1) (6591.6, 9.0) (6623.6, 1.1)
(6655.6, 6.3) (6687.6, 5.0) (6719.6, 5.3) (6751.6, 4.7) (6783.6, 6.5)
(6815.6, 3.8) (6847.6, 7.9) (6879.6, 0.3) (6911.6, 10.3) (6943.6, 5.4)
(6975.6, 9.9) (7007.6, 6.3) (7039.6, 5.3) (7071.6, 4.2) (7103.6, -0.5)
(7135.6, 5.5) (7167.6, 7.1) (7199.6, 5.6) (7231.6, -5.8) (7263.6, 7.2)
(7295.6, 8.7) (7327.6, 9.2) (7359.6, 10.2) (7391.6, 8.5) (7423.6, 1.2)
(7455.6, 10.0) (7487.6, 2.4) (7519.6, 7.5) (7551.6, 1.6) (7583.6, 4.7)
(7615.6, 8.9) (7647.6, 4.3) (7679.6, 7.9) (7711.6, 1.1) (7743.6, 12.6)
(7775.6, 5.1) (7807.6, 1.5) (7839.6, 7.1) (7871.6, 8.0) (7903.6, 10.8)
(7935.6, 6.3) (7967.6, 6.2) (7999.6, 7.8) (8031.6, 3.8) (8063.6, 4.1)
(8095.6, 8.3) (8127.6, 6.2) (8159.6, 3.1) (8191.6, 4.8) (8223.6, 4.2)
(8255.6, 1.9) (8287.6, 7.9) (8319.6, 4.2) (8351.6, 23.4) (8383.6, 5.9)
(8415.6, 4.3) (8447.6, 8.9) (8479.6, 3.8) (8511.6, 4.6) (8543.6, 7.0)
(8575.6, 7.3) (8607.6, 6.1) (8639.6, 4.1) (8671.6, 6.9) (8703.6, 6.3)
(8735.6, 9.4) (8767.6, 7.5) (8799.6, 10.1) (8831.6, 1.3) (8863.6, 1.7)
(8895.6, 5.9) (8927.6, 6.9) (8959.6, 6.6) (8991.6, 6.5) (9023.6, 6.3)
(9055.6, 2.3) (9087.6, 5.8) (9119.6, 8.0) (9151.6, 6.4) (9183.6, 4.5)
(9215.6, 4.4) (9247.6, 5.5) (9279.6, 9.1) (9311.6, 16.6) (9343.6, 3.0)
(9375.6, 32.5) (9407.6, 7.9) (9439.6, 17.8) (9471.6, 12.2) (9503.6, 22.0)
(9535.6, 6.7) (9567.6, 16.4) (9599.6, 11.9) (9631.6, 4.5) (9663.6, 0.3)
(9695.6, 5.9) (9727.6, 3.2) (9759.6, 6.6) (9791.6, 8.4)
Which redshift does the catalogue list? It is 1.241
